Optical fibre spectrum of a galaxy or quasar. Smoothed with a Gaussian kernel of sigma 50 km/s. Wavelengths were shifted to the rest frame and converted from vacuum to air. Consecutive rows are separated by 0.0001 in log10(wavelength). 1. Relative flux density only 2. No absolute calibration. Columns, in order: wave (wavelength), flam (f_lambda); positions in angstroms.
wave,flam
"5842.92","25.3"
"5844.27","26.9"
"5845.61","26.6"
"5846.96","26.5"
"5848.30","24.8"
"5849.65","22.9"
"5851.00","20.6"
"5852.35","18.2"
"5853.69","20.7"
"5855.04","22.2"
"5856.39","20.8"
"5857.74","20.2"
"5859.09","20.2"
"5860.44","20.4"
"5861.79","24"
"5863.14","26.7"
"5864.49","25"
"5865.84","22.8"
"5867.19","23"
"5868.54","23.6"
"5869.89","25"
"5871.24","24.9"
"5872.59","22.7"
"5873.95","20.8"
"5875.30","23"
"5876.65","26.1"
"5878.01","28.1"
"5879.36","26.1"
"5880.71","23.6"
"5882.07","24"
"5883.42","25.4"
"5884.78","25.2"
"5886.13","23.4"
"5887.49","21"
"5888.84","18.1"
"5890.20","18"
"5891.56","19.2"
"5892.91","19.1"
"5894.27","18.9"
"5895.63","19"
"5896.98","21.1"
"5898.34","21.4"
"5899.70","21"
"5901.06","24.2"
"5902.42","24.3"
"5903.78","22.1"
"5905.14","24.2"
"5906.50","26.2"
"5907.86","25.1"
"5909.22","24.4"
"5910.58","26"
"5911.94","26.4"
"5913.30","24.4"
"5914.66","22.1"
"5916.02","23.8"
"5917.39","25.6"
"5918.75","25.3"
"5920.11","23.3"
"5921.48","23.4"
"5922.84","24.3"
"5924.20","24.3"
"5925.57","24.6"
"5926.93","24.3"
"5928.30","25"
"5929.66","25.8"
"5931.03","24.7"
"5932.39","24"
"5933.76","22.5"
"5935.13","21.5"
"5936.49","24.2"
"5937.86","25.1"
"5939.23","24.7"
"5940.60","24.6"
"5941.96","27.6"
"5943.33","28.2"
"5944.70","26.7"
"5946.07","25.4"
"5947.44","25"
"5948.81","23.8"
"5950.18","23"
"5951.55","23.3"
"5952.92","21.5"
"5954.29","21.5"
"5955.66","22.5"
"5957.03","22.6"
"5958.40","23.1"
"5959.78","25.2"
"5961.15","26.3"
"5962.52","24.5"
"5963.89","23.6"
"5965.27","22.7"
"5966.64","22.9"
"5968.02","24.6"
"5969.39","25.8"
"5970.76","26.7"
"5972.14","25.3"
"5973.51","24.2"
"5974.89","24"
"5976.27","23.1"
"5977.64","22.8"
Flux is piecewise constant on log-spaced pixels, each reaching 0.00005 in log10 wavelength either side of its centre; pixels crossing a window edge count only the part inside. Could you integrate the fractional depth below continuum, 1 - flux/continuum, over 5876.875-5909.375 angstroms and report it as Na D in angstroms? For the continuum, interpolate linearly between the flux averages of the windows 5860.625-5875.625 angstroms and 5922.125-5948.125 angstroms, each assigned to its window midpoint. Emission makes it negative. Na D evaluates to 2.0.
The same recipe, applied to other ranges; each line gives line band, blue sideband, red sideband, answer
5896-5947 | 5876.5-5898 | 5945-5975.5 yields -2.9 angstroms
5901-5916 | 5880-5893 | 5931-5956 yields -1.1 angstroms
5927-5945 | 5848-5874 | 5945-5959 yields -1.4 angstroms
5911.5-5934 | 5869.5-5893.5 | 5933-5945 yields 0.0 angstroms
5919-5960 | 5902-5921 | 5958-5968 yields 0.1 angstroms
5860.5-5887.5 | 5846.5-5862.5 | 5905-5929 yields -1.9 angstroms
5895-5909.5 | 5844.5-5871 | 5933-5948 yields 0.7 angstroms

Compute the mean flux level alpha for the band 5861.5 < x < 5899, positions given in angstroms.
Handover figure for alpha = 22.8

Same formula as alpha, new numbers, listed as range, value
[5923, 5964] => 24.3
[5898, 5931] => 24.3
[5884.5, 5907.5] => 21.5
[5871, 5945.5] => 23.7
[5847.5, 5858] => 21.4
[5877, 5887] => 25.1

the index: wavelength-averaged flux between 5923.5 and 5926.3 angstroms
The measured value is 24.5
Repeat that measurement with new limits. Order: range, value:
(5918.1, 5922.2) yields 24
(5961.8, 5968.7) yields 23.7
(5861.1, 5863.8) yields 25.3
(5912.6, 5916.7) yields 23.5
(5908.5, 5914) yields 25.3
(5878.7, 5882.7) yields 24.6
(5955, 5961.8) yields 23.9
